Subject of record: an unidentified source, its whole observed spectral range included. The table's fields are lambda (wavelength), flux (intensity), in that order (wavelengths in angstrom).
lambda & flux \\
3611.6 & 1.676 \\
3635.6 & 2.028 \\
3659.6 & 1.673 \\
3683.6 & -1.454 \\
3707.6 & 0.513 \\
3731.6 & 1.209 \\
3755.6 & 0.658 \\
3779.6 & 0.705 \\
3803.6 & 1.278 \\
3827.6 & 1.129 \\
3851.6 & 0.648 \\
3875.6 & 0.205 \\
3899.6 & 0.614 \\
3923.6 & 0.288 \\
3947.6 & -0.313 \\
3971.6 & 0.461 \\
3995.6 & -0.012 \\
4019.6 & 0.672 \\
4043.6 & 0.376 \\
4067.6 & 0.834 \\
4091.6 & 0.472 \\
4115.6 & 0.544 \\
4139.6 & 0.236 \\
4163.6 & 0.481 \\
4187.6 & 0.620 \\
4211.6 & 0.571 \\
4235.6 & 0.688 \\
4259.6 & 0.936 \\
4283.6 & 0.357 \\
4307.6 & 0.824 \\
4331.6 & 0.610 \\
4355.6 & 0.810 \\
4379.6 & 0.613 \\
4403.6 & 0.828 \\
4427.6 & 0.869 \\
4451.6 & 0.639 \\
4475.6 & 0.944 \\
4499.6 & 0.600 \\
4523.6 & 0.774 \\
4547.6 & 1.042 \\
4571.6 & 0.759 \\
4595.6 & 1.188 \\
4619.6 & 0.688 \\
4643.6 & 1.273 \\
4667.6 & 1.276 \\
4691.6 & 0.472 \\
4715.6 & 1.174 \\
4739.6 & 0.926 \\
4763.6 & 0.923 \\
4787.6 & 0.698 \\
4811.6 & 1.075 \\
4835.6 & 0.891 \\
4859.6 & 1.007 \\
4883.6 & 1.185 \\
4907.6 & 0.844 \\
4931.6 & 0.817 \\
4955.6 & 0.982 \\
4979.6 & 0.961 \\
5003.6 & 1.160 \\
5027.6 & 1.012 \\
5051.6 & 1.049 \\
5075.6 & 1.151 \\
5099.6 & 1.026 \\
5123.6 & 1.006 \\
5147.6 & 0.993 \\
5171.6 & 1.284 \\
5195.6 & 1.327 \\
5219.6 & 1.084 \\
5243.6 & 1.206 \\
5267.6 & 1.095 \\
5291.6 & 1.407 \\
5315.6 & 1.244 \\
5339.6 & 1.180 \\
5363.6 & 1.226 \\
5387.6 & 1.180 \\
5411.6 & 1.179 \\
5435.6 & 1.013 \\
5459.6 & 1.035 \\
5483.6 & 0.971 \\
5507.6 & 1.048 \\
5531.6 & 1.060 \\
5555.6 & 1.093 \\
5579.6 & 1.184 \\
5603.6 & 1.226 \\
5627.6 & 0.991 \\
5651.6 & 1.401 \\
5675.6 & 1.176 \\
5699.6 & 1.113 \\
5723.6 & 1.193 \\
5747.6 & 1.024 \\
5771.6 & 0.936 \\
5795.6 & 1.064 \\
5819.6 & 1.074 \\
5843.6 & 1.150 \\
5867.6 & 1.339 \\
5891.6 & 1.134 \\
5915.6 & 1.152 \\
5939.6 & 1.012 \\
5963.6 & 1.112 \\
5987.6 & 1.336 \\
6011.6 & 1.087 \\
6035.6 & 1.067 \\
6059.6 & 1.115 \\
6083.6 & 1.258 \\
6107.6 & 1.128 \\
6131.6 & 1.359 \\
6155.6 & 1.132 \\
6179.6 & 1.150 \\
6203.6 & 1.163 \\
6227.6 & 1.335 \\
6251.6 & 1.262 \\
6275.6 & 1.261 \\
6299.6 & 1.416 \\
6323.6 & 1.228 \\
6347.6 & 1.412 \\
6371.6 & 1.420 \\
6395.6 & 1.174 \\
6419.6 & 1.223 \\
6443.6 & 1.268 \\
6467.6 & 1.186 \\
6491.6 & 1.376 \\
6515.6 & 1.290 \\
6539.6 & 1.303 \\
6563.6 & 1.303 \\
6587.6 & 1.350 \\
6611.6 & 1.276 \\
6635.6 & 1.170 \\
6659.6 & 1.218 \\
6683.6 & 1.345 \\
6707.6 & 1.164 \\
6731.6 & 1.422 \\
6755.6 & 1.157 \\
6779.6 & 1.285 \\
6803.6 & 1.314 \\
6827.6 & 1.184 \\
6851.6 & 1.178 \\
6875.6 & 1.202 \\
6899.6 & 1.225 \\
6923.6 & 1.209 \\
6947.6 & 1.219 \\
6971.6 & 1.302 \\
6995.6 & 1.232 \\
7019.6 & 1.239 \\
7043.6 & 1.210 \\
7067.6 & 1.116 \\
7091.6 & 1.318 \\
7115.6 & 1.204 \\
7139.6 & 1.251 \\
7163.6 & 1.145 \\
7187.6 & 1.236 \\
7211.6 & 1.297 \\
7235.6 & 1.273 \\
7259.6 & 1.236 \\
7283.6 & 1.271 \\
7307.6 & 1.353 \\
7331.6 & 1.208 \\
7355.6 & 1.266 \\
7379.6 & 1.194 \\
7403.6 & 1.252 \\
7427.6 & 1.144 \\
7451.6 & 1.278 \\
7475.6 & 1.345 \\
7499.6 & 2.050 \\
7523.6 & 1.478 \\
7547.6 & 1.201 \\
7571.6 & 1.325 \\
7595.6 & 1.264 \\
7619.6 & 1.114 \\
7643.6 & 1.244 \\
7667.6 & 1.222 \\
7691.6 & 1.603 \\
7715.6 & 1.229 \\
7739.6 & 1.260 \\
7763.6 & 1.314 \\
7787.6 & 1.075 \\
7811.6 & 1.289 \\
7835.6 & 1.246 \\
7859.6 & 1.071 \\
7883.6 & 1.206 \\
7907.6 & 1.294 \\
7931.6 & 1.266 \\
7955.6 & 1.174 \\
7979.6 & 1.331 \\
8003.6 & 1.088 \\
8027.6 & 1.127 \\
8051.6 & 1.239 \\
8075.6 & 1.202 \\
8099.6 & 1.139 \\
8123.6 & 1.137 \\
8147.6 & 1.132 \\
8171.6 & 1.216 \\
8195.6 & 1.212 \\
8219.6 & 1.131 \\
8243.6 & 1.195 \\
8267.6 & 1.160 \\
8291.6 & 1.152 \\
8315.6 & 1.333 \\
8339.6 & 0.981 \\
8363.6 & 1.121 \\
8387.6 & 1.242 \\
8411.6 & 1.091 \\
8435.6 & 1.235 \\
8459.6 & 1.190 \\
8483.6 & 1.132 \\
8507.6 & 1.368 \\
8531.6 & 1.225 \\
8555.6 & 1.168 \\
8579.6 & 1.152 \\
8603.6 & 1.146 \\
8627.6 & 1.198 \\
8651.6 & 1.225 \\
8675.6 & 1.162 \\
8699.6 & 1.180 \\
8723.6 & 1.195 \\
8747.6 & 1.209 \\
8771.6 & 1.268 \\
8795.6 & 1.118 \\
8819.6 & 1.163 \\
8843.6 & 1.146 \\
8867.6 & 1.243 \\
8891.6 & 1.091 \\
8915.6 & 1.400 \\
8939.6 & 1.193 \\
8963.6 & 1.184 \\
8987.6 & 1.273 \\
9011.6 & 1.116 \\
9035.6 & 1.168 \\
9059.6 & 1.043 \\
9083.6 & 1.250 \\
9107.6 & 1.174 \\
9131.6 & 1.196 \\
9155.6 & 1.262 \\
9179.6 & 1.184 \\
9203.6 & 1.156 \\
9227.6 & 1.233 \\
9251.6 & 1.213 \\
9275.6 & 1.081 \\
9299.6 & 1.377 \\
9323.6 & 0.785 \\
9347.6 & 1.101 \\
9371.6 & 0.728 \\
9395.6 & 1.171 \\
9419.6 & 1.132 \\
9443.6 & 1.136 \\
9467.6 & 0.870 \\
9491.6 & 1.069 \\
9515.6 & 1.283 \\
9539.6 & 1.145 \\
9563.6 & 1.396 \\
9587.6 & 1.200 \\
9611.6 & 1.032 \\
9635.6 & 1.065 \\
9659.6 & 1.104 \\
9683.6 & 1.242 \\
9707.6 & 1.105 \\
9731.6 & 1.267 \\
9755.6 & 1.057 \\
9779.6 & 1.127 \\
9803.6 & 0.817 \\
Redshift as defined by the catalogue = 0.14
